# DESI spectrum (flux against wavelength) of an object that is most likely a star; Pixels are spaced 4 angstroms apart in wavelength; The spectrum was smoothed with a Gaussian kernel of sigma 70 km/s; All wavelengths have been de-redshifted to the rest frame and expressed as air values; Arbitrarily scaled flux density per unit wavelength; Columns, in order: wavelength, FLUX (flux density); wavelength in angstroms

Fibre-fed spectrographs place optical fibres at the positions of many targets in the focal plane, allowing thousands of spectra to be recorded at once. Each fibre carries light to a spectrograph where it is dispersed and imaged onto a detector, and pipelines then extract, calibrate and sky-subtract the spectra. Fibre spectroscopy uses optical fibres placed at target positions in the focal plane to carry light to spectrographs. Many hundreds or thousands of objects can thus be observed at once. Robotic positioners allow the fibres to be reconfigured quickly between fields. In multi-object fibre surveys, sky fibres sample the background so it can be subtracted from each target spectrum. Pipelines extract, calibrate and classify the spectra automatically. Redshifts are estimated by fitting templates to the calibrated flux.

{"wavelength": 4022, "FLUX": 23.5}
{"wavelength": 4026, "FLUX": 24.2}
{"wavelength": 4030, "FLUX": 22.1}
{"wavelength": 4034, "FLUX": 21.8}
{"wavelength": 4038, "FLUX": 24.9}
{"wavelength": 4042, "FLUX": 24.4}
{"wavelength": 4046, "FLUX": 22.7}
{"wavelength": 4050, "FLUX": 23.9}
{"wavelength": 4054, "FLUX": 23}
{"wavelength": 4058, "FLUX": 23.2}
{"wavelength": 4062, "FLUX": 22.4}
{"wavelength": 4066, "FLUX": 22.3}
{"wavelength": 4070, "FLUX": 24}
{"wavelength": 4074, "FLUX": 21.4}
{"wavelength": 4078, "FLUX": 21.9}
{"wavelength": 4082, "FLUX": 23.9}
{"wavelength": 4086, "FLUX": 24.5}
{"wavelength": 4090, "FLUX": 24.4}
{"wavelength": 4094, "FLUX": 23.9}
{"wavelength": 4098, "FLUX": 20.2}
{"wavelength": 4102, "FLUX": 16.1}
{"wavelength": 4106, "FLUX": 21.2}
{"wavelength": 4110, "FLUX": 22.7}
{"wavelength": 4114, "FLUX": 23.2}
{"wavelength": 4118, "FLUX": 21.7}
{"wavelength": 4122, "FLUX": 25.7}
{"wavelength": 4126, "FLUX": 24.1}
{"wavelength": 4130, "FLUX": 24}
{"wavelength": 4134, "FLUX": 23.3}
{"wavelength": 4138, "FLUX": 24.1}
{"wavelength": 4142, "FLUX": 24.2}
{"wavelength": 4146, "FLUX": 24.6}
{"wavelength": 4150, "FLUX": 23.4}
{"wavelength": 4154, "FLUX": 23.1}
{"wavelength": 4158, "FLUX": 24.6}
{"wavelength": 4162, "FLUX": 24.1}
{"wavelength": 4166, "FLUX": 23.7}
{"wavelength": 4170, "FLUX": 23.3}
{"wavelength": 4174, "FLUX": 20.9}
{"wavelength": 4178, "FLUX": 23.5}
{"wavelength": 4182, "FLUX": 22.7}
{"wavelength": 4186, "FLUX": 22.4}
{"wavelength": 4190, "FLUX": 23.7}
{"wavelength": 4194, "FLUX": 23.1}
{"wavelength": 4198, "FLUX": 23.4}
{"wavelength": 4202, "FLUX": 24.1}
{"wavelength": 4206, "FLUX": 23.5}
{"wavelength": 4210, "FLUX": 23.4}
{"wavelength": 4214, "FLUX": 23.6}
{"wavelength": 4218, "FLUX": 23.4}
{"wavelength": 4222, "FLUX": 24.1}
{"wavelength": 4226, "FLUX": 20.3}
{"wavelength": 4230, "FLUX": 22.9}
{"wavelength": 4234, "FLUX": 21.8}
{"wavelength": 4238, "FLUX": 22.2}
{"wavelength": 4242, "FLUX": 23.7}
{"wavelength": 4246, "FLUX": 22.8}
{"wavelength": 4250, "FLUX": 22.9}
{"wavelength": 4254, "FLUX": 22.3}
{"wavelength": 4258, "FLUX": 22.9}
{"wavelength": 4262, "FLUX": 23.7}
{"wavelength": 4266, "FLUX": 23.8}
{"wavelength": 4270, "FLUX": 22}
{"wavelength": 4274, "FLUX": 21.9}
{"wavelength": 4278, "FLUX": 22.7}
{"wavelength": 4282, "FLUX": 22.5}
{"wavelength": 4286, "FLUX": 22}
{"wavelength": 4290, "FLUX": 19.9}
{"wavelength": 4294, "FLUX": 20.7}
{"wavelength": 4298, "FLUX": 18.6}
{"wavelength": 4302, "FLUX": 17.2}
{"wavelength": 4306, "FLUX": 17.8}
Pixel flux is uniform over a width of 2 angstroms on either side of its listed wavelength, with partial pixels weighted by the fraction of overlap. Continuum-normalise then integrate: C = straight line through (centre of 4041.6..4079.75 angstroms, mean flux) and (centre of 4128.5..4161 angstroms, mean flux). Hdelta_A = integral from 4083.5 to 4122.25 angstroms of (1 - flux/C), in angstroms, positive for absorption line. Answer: 1.9 angstroms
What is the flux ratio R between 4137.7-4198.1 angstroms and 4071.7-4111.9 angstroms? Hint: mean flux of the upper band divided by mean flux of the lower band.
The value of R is 1.1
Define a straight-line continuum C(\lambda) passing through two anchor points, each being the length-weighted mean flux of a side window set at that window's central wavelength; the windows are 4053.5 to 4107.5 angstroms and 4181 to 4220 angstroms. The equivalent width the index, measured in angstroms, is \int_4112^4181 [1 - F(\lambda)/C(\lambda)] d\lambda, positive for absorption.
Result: -2.2 angstroms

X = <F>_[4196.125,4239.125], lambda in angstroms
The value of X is 23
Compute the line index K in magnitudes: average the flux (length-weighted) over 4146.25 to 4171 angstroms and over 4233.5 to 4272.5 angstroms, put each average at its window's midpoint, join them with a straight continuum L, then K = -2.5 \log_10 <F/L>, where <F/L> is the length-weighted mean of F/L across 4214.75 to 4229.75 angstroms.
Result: 0.02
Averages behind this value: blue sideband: 23.8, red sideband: 22.8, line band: 22.7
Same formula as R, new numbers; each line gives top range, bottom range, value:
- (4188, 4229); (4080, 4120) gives 1.05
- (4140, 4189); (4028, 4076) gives 1.02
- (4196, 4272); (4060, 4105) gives 1.03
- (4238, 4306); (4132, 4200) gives 0.93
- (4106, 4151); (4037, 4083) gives 1.02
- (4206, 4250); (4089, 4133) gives 1.02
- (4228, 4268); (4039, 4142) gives 1.00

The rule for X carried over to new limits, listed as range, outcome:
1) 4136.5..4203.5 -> 23.5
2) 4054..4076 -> 22.7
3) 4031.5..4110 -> 22.6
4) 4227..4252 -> 22.6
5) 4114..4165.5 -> 23.9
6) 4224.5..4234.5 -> 21.7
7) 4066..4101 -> 22.8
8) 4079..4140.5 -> 22.9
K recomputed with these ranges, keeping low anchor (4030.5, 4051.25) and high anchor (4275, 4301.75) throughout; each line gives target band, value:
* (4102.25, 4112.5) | 0.085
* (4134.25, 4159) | -0.075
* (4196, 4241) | -0.069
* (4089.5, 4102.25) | 0.068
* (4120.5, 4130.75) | -0.096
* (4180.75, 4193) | -0.051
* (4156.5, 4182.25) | -0.057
